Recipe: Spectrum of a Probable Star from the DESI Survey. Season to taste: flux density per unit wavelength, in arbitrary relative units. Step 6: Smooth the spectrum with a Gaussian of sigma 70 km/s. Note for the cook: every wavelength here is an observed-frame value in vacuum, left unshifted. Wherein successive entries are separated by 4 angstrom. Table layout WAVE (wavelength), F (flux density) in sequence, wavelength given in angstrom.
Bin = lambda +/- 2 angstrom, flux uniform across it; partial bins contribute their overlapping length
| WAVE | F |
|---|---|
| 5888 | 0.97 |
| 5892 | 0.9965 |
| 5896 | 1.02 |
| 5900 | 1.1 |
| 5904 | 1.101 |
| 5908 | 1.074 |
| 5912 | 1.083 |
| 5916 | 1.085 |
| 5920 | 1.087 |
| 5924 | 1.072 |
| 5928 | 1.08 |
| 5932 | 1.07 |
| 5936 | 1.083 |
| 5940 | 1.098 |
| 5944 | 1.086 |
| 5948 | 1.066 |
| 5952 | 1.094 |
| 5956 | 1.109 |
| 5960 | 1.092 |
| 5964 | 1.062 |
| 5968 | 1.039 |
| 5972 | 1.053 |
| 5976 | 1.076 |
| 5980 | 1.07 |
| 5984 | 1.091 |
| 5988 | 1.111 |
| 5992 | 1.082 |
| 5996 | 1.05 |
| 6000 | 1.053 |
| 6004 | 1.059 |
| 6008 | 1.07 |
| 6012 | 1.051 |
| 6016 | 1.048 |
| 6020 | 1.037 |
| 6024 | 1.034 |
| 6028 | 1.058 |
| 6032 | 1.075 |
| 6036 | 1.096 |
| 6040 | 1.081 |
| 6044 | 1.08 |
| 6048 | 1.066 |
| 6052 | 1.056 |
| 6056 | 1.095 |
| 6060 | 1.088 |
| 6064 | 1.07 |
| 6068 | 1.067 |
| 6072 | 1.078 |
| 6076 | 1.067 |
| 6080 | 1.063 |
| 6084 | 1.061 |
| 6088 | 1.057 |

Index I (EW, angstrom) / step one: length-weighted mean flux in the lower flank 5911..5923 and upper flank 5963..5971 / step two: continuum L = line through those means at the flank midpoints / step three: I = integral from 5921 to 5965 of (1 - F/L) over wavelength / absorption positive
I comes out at -0.7 angstrom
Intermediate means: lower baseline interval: 1.08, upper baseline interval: 1.05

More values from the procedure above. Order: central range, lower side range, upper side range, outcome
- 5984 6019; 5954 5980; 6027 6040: 0.29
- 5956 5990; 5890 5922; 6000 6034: -0.53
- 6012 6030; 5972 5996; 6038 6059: 0.55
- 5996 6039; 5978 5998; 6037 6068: 0.82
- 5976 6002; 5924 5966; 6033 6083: 0.10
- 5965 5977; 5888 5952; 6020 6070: 0.18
